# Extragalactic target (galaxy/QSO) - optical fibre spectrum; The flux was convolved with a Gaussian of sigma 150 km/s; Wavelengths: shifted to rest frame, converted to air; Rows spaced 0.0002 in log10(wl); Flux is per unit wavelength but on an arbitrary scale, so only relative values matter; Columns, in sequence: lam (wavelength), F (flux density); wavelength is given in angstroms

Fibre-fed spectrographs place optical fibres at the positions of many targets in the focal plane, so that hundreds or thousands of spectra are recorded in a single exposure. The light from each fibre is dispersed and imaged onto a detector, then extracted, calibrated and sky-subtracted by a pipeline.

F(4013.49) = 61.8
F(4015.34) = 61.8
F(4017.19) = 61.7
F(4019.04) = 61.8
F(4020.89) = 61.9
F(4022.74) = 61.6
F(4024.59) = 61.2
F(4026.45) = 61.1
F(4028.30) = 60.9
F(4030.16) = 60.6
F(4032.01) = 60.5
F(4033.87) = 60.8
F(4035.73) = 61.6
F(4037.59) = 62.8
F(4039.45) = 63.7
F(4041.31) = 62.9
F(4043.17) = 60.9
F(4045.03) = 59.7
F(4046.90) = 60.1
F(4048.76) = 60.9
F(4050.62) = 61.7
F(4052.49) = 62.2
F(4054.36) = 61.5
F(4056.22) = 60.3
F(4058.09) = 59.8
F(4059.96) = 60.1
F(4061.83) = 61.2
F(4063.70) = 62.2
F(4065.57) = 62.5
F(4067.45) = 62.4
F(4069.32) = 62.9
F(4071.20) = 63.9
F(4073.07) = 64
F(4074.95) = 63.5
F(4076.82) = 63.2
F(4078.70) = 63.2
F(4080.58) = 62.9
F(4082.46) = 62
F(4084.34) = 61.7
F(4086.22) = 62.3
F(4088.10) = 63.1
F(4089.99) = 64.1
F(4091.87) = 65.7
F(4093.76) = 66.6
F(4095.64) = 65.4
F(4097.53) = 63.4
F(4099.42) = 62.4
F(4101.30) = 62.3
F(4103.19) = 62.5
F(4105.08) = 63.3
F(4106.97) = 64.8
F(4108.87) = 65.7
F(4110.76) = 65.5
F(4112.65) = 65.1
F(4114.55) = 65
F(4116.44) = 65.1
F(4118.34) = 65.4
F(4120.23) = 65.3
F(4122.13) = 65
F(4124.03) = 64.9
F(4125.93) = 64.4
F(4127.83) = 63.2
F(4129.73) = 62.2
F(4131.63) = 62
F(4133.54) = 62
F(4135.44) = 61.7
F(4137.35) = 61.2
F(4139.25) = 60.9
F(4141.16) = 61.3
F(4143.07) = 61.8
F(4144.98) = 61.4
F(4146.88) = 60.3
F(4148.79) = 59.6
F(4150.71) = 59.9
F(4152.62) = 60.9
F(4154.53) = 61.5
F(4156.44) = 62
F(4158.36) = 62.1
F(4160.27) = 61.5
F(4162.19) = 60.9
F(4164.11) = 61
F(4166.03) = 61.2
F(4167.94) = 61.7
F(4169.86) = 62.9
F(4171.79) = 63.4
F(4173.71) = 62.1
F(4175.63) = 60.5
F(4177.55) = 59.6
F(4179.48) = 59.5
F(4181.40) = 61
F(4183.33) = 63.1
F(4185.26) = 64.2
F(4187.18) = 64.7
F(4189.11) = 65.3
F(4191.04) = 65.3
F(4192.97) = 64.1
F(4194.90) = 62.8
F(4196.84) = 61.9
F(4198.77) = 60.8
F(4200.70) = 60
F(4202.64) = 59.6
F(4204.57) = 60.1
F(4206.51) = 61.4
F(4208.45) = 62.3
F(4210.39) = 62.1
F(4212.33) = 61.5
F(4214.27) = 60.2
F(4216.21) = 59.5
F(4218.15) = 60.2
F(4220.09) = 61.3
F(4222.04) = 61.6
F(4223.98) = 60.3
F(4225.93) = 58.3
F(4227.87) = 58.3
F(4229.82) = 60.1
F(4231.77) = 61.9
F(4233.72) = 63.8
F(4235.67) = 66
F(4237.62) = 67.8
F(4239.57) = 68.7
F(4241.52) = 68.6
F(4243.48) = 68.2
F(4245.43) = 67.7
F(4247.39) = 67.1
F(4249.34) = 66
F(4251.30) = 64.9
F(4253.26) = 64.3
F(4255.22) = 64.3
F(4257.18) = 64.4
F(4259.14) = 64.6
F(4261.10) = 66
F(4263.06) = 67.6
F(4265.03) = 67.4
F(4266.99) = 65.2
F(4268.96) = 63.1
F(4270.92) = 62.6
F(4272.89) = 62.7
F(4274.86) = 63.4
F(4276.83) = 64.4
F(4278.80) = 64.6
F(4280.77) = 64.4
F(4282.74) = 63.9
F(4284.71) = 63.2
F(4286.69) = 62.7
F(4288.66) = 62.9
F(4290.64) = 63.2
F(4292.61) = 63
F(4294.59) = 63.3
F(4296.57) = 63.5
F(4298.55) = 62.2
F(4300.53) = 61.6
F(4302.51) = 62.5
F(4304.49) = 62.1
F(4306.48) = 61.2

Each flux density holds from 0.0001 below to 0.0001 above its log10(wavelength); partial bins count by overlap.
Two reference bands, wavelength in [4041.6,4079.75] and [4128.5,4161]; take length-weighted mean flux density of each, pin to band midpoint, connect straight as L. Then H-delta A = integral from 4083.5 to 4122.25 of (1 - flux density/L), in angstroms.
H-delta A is -1.7 angstroms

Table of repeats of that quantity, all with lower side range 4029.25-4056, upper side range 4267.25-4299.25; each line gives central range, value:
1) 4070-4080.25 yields -0.30 angstroms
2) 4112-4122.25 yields -0.52 angstroms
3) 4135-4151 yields 0.34 angstroms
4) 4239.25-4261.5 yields -1.08 angstroms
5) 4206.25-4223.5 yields 0.47 angstroms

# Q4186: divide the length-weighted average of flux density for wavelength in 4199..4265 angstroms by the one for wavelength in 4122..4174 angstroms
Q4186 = 1.0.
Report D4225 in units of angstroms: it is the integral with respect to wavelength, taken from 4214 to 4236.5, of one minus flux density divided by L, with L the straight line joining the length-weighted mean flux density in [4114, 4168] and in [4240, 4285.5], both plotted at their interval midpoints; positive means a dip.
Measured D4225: 1.2 angstroms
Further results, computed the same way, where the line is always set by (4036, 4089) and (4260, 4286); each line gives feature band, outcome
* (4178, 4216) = 0.95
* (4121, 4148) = 0.25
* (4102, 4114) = -0.36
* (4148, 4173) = 0.69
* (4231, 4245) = -0.54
